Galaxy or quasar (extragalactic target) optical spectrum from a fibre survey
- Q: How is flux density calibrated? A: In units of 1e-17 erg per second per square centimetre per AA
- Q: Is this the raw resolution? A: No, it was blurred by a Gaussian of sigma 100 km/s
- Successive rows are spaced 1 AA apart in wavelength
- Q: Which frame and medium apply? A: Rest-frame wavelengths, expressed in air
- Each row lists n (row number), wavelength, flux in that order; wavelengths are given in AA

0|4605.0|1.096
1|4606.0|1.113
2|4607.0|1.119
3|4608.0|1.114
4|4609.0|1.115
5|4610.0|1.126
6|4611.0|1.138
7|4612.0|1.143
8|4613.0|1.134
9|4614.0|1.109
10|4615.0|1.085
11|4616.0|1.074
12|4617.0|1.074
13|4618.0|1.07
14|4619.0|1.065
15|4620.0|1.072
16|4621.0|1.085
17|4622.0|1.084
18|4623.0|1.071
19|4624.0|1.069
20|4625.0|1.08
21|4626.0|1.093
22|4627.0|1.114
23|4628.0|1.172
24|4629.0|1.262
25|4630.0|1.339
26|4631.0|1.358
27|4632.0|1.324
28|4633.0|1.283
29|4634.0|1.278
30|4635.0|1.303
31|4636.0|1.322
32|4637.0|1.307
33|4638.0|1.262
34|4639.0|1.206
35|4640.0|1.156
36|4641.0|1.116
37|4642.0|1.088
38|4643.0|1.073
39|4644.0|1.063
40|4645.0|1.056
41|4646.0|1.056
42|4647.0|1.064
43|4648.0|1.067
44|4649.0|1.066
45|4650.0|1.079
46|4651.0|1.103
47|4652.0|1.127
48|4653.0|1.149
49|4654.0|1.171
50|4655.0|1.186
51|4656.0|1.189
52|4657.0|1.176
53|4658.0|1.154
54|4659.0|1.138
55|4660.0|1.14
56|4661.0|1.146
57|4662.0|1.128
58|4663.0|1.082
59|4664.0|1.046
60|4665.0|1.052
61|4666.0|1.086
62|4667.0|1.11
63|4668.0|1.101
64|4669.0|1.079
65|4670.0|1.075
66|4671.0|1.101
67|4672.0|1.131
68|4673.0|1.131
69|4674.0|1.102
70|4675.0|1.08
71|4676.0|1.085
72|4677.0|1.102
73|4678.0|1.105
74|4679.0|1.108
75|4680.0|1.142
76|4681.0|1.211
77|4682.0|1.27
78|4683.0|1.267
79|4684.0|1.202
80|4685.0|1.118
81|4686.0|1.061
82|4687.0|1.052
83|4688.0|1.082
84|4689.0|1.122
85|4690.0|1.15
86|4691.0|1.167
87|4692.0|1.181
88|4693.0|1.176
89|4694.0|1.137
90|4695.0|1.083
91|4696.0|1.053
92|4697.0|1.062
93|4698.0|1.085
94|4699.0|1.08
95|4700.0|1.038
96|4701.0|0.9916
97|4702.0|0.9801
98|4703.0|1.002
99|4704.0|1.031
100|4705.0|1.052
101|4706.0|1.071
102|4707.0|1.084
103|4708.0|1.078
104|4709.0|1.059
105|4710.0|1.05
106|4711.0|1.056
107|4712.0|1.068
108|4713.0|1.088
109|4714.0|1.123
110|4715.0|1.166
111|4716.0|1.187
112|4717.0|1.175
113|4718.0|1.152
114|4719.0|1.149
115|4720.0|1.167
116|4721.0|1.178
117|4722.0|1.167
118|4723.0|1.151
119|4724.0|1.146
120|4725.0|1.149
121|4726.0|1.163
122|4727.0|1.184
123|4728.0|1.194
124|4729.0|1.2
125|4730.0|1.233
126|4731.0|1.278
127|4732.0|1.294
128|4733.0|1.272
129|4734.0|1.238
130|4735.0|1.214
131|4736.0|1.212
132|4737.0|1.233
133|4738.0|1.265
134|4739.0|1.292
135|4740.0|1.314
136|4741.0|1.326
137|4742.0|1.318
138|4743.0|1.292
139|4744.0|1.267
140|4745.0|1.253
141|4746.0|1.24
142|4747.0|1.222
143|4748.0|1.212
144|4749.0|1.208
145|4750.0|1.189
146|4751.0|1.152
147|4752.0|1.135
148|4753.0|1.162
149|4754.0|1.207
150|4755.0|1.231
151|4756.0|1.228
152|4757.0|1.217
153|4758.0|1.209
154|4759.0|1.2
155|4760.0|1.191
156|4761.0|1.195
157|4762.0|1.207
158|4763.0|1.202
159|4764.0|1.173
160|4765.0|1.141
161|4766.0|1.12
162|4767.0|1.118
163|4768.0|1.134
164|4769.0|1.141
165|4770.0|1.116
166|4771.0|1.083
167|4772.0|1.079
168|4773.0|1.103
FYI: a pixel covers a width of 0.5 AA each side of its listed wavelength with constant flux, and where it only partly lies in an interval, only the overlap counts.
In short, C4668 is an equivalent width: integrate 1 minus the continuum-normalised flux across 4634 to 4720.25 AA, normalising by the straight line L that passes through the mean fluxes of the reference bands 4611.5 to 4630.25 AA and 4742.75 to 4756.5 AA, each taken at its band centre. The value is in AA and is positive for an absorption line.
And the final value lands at 2.8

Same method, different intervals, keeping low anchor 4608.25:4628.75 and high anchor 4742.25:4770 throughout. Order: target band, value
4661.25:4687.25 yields 0.49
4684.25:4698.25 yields 0.47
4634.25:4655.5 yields -0.51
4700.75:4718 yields 1.26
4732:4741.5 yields -0.67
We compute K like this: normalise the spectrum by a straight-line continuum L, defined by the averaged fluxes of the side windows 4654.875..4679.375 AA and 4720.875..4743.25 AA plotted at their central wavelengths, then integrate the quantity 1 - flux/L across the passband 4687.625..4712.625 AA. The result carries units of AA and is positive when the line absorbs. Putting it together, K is 2.0 AA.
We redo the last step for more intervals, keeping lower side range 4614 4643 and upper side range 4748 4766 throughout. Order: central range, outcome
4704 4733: 0.9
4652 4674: 1.0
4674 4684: 0.2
